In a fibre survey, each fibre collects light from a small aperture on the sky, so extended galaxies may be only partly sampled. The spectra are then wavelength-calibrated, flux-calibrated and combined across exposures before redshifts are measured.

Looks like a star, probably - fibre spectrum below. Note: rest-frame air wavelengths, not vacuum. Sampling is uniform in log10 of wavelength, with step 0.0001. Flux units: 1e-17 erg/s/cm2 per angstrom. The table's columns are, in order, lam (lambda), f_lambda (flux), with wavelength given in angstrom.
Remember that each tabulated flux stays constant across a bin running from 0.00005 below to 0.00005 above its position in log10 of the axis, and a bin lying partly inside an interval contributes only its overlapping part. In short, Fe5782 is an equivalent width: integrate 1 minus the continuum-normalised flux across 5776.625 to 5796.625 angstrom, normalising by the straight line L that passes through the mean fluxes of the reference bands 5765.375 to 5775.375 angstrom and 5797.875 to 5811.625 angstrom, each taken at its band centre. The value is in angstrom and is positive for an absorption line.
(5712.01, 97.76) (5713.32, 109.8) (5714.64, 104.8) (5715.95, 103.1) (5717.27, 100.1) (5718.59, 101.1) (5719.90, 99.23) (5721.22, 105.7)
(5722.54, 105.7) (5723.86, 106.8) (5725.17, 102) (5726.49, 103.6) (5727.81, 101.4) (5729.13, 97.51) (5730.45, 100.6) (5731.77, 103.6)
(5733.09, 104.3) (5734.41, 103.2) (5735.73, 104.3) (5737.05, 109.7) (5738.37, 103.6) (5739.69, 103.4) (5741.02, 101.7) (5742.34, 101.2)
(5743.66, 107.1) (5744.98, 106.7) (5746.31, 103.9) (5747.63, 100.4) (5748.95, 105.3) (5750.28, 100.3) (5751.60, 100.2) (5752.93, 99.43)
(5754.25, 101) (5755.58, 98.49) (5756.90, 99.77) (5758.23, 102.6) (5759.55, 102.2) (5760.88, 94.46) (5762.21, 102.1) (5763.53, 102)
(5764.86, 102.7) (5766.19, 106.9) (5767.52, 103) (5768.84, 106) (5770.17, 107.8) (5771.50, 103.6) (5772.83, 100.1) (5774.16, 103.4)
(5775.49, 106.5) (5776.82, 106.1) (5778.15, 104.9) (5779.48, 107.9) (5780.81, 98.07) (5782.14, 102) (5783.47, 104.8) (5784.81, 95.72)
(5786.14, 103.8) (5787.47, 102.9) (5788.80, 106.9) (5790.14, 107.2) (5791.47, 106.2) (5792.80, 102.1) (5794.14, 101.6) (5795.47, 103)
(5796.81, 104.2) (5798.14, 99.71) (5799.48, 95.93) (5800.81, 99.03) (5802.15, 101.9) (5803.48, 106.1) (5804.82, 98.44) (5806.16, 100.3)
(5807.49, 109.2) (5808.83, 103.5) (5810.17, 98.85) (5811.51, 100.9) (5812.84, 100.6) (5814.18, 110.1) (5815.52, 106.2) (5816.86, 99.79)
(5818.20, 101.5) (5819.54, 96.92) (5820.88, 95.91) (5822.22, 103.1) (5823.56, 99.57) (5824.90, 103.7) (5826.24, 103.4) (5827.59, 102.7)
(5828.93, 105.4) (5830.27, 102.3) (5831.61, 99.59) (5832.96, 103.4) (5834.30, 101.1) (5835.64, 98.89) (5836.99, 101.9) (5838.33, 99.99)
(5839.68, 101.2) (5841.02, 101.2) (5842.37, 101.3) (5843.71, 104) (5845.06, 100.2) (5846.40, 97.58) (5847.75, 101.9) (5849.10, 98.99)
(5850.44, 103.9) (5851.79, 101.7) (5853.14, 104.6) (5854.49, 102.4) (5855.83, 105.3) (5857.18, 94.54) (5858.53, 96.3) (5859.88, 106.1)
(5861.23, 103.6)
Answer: -0.1 angstrom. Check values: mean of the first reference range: 104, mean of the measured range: 103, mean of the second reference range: 101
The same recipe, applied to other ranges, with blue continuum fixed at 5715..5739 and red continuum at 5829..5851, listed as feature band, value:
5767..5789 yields -0.3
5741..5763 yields 0.2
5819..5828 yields 0.1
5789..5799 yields -0.1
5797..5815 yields 0.0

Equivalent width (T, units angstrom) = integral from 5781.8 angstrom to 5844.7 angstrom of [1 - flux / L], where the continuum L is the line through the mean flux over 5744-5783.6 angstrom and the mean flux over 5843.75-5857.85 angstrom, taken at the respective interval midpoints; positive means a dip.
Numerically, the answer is -0.1 angstrom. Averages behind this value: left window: 103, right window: 101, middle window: 102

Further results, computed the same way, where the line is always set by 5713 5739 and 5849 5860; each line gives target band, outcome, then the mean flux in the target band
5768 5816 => -0.4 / 103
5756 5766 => 0.2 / 101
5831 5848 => 0.1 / 101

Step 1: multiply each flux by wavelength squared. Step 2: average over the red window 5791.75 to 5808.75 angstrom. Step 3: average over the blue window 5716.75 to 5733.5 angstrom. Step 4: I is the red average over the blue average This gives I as 1.0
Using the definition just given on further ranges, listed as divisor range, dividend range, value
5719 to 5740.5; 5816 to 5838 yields 1.01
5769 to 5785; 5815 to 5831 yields 1.00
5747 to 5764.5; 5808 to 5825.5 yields 1.03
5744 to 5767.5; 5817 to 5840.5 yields 1.02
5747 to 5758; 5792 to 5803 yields 1.02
